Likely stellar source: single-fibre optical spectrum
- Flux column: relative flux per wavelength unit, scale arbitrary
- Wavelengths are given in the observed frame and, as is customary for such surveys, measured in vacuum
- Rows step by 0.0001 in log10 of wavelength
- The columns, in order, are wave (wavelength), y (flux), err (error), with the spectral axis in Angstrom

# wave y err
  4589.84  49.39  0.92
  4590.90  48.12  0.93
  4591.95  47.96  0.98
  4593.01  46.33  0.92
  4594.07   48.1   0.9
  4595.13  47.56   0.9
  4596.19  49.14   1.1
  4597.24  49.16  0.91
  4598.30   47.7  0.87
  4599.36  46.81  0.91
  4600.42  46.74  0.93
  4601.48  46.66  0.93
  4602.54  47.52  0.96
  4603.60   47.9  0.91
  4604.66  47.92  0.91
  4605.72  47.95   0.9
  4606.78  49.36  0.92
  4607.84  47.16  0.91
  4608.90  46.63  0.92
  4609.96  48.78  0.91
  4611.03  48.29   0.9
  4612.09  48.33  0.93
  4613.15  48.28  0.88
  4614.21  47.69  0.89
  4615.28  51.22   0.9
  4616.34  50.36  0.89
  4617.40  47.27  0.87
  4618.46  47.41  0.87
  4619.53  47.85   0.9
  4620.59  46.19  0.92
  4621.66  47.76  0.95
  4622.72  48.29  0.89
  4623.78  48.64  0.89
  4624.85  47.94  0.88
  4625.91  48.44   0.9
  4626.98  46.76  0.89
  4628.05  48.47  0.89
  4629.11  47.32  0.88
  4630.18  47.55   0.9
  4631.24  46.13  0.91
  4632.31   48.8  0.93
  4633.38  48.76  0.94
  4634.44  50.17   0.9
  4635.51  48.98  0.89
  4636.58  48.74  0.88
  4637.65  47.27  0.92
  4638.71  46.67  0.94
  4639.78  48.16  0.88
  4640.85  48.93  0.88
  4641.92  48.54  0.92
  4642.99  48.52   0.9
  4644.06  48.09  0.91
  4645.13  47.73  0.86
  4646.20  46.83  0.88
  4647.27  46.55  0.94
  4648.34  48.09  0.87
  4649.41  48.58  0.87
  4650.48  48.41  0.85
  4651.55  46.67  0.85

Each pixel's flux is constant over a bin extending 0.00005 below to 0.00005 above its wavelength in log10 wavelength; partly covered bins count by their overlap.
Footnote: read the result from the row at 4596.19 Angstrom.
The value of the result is 49.14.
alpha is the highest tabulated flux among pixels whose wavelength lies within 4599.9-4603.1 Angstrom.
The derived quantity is 47.52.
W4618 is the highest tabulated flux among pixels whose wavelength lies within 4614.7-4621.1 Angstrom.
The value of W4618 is 51.22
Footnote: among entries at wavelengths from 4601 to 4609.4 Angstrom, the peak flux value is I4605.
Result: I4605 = 49.36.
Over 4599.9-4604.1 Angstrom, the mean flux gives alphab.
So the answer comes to 47.2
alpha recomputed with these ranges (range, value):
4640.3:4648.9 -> 48.93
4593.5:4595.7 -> 48.1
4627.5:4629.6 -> 48.47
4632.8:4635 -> 50.17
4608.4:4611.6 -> 48.78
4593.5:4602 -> 49.16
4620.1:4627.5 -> 48.64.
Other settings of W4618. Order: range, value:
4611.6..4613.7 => 48.33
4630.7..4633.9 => 48.8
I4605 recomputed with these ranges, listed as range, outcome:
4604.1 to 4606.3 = 47.95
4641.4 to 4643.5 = 48.54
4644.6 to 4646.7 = 47.73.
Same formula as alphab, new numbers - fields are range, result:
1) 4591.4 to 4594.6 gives 47.5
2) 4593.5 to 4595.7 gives 47.7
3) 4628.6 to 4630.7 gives 47.3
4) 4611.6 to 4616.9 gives 49.2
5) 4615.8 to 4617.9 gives 49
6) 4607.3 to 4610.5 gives 47.5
